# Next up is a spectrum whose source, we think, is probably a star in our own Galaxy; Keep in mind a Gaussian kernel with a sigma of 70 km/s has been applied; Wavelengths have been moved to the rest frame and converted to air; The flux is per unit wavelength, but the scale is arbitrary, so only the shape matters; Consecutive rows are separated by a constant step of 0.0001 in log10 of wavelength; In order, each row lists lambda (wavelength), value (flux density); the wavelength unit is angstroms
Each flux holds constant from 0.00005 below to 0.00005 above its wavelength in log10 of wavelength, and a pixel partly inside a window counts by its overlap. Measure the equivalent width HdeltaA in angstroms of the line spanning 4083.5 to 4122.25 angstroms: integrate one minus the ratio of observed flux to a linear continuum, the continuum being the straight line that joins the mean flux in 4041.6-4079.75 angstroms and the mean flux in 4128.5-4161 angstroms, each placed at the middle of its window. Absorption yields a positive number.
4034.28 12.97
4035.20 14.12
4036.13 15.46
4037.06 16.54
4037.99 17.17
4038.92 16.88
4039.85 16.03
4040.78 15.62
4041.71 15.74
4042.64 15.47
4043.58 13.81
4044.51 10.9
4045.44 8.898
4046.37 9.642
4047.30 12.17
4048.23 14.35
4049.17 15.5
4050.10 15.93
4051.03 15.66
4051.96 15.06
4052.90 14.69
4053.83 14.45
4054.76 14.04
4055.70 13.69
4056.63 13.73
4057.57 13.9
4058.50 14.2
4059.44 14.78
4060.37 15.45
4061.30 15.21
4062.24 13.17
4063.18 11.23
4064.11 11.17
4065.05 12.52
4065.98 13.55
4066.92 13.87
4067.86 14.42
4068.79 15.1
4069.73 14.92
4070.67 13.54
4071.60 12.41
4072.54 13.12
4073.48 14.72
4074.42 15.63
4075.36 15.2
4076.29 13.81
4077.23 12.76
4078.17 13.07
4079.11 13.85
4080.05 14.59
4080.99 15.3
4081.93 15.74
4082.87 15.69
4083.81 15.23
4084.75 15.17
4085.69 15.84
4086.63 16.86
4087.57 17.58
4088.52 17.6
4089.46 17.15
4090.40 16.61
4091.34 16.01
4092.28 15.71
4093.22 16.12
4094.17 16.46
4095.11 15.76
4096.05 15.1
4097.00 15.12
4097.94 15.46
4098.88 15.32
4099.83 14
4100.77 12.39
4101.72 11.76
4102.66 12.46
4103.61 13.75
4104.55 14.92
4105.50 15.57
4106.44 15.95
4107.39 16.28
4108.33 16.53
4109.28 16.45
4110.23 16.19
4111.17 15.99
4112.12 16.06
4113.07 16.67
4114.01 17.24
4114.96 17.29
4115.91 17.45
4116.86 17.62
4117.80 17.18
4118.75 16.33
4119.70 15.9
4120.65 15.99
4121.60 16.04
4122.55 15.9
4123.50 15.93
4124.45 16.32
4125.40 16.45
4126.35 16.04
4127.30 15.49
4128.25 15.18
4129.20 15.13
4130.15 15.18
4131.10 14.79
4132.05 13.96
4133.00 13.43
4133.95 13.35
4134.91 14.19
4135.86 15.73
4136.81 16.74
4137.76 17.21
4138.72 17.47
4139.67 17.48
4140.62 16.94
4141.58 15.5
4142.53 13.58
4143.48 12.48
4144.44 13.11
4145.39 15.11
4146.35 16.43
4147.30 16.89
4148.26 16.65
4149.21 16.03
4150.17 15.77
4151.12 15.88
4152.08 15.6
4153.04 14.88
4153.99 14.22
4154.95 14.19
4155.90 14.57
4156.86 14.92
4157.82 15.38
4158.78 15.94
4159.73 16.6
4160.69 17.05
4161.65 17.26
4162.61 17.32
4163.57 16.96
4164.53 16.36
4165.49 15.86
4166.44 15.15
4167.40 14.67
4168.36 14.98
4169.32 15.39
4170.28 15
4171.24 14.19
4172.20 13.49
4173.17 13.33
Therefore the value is -3.4 angstroms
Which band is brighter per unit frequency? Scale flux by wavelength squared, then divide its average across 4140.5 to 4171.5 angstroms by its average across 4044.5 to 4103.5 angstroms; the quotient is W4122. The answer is 1.1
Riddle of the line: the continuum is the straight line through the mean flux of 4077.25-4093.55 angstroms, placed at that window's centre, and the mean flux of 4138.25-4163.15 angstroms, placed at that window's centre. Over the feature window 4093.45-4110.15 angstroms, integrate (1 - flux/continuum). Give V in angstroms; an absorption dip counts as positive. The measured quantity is 0.8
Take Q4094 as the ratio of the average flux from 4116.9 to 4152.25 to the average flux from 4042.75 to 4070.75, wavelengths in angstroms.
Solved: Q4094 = 1.14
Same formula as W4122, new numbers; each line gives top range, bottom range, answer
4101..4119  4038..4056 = 1.15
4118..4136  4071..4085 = 1.09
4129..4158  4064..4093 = 1.06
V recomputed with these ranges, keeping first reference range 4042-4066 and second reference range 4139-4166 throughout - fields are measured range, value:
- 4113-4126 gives -1.38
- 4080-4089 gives -1.12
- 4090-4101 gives -0.70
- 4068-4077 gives -0.16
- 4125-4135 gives 0.24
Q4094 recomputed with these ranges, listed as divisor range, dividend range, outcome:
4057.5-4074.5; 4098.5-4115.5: 1.11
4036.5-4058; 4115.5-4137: 1.09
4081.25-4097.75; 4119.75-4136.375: 0.95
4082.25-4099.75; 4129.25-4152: 0.96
